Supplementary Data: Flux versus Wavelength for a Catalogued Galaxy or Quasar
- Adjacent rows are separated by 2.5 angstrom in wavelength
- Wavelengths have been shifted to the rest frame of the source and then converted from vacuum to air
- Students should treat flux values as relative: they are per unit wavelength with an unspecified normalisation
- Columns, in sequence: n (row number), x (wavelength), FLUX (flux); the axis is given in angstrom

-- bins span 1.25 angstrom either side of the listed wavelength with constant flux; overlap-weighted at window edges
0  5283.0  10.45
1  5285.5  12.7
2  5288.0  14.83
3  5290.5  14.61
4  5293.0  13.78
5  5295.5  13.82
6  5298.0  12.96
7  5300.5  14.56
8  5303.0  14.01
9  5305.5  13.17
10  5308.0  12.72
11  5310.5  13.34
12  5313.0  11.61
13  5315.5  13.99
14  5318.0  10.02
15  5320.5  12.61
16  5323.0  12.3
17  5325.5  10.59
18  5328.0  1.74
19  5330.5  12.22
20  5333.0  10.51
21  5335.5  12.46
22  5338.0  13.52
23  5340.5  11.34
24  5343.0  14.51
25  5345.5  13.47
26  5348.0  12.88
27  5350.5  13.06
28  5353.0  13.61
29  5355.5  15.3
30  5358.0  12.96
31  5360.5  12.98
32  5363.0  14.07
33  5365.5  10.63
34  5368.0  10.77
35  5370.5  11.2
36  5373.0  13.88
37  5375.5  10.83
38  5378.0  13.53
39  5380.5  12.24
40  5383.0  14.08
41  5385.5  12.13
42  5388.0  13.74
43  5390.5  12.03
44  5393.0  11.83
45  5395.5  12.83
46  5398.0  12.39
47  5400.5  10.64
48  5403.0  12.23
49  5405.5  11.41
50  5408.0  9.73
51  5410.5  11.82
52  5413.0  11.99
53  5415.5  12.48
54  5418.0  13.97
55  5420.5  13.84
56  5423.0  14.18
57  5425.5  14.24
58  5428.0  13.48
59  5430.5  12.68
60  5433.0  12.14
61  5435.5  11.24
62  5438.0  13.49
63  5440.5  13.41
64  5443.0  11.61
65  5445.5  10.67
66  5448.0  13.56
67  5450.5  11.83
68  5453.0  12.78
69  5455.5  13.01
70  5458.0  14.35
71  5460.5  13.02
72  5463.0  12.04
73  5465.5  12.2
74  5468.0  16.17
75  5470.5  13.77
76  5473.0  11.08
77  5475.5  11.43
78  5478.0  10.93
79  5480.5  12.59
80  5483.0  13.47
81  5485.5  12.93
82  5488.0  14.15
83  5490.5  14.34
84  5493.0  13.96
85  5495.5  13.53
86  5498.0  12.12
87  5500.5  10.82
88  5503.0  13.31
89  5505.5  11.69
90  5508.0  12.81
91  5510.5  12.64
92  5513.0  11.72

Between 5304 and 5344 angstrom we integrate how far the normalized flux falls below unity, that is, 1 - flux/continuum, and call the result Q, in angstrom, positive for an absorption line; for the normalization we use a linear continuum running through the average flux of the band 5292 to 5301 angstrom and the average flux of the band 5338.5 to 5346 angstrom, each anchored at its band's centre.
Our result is 5.1 angstrom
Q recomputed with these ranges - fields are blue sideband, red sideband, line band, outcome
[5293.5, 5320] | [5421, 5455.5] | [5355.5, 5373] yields 0.6 angstrom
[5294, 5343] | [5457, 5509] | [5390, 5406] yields 0.7 angstrom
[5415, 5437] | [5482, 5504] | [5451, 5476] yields 0.3 angstrom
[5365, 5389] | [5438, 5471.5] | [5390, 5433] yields 0.6 angstrom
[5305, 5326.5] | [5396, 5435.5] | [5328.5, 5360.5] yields -1.1 angstrom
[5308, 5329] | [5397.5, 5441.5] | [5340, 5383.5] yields -4.5 angstrom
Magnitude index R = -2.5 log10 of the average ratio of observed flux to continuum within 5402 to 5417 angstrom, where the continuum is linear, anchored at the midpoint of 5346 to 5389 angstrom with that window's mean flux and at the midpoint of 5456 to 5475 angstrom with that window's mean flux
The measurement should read 0.117 mag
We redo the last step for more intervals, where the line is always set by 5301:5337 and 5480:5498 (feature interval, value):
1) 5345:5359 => -0.136 mag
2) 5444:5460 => 0.033 mag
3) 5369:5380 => -0.008 mag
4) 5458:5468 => 0.007 mag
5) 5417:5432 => -0.075 mag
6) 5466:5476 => 0.011 mag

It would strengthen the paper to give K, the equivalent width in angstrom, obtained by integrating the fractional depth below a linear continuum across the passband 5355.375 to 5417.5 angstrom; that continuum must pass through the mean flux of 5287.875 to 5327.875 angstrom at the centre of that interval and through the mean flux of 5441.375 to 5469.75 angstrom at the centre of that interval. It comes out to 2.5 angstrom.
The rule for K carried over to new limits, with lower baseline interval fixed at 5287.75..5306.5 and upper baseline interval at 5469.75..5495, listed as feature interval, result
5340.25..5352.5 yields 0.38 angstrom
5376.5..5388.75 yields 0.34 angstrom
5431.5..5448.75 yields 1.10 angstrom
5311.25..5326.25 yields 2.02 angstrom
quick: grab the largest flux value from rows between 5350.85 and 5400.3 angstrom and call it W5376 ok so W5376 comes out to 15.3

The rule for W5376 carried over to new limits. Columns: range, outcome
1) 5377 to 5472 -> 16.17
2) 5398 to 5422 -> 13.97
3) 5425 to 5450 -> 14.24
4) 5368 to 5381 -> 13.88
